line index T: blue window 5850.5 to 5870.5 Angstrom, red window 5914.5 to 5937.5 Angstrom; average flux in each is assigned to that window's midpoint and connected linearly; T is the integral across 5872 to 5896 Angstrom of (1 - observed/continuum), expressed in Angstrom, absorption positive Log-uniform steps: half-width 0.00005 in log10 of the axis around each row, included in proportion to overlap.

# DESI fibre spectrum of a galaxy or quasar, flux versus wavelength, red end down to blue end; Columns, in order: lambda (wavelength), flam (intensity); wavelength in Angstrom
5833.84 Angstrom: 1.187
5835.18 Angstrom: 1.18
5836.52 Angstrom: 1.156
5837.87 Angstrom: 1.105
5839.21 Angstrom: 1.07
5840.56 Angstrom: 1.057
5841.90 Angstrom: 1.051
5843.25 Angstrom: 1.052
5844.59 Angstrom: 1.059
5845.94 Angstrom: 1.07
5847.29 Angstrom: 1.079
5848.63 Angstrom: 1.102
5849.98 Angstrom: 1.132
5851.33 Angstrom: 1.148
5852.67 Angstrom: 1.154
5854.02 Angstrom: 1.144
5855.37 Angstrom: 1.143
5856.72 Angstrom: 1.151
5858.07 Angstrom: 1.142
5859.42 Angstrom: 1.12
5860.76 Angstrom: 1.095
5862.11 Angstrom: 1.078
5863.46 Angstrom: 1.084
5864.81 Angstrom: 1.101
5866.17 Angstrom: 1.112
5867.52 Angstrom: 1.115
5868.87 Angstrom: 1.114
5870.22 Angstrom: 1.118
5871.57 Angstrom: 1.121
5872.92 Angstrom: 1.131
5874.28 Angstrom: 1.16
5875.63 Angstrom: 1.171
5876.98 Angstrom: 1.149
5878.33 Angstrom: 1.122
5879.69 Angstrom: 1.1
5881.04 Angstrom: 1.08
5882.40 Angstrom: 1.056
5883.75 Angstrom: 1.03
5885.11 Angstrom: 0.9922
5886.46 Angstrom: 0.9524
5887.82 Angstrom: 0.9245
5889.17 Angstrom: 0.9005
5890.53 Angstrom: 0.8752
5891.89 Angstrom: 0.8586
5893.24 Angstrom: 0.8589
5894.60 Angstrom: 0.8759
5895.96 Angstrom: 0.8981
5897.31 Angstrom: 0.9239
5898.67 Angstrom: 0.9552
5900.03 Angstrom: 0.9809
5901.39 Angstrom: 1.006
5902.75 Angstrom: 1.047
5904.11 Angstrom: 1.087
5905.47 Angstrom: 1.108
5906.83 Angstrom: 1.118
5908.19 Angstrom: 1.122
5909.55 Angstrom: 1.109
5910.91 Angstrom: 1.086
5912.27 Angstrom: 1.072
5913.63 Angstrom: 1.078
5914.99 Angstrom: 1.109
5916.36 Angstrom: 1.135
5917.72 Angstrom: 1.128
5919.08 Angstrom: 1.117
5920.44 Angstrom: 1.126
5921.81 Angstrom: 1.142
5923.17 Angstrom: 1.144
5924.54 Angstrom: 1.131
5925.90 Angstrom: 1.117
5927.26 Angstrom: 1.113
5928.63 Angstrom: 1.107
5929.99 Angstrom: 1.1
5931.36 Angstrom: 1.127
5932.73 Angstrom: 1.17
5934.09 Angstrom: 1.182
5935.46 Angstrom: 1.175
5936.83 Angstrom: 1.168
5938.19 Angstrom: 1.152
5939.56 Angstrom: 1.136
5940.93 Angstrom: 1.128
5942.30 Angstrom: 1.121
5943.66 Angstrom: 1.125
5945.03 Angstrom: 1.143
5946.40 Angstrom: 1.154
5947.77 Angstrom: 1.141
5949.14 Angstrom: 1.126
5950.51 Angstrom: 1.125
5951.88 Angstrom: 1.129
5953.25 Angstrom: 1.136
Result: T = 2.44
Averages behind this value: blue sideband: 1.12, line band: 1.01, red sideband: 1.13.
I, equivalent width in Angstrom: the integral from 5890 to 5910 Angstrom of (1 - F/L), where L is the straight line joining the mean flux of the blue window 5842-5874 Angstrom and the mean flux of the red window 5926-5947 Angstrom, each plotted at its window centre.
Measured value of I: 2.46 Angstrom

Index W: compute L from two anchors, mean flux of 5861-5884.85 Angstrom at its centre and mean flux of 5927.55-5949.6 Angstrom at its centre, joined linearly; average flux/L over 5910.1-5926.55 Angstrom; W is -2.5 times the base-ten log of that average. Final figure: 0.01 mag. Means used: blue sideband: 1.11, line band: 1.12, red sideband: 1.14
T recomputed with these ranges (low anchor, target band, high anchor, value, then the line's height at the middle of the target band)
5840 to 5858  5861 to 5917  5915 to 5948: 3.6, 1.12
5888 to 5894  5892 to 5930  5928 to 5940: -2.2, 1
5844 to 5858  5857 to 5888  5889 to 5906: -1.5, 1.04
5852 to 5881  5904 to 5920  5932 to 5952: 0.4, 1.14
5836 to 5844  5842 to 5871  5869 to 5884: -0.3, 1.1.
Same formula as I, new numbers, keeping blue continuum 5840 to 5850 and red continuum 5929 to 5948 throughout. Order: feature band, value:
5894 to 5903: 1.31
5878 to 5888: 0.61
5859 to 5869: -0.14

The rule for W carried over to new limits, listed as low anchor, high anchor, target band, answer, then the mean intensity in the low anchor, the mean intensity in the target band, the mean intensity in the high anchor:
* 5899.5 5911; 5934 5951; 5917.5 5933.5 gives -0.02 mag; 1.07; 1.13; 1.14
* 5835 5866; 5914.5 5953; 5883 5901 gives 0.21 mag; 1.11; 0.927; 1.13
